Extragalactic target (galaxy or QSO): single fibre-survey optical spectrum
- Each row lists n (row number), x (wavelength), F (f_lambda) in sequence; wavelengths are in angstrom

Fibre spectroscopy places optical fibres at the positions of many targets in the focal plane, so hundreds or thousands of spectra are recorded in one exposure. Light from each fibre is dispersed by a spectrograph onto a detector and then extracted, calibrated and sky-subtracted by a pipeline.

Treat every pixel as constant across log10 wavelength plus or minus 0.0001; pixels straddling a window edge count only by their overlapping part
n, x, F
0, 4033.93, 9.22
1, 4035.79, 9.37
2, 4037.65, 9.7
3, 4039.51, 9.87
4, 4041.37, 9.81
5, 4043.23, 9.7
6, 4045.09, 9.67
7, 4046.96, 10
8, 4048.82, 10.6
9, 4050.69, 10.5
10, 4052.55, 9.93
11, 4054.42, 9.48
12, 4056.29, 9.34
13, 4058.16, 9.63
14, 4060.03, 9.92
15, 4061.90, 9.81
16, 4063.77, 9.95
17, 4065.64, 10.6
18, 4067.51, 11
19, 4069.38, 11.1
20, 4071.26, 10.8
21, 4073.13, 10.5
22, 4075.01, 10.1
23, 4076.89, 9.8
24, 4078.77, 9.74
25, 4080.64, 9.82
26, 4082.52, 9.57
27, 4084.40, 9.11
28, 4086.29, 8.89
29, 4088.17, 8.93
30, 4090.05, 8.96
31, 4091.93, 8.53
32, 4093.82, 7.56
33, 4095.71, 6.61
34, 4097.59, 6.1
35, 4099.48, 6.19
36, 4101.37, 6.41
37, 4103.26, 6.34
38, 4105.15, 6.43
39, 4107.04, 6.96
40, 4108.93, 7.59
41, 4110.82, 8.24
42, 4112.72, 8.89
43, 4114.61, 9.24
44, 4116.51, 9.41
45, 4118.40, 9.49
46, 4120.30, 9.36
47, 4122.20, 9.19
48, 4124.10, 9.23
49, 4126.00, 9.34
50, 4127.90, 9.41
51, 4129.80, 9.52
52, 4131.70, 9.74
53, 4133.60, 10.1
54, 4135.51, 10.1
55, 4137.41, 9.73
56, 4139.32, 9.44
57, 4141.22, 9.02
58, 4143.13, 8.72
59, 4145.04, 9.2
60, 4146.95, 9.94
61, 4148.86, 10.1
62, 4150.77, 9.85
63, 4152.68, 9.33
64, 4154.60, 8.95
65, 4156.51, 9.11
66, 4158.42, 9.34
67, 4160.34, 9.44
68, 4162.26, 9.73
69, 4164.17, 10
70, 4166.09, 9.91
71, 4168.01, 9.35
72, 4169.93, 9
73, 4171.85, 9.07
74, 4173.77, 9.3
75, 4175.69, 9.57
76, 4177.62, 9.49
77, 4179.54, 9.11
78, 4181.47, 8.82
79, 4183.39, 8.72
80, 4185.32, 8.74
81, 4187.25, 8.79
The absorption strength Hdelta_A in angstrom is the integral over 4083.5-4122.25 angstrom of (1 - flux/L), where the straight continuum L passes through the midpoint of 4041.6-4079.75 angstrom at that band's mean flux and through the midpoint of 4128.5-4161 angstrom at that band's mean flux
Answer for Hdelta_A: 7.1 angstrom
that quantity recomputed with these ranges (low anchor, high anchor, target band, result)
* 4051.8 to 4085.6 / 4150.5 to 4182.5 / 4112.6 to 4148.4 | 0.56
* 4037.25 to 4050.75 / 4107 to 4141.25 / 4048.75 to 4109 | 4.19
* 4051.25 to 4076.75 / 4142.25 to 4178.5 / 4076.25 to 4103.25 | 4.77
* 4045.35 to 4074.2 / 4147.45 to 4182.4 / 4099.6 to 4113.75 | 3.78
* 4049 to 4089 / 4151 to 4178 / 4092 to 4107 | 4.77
